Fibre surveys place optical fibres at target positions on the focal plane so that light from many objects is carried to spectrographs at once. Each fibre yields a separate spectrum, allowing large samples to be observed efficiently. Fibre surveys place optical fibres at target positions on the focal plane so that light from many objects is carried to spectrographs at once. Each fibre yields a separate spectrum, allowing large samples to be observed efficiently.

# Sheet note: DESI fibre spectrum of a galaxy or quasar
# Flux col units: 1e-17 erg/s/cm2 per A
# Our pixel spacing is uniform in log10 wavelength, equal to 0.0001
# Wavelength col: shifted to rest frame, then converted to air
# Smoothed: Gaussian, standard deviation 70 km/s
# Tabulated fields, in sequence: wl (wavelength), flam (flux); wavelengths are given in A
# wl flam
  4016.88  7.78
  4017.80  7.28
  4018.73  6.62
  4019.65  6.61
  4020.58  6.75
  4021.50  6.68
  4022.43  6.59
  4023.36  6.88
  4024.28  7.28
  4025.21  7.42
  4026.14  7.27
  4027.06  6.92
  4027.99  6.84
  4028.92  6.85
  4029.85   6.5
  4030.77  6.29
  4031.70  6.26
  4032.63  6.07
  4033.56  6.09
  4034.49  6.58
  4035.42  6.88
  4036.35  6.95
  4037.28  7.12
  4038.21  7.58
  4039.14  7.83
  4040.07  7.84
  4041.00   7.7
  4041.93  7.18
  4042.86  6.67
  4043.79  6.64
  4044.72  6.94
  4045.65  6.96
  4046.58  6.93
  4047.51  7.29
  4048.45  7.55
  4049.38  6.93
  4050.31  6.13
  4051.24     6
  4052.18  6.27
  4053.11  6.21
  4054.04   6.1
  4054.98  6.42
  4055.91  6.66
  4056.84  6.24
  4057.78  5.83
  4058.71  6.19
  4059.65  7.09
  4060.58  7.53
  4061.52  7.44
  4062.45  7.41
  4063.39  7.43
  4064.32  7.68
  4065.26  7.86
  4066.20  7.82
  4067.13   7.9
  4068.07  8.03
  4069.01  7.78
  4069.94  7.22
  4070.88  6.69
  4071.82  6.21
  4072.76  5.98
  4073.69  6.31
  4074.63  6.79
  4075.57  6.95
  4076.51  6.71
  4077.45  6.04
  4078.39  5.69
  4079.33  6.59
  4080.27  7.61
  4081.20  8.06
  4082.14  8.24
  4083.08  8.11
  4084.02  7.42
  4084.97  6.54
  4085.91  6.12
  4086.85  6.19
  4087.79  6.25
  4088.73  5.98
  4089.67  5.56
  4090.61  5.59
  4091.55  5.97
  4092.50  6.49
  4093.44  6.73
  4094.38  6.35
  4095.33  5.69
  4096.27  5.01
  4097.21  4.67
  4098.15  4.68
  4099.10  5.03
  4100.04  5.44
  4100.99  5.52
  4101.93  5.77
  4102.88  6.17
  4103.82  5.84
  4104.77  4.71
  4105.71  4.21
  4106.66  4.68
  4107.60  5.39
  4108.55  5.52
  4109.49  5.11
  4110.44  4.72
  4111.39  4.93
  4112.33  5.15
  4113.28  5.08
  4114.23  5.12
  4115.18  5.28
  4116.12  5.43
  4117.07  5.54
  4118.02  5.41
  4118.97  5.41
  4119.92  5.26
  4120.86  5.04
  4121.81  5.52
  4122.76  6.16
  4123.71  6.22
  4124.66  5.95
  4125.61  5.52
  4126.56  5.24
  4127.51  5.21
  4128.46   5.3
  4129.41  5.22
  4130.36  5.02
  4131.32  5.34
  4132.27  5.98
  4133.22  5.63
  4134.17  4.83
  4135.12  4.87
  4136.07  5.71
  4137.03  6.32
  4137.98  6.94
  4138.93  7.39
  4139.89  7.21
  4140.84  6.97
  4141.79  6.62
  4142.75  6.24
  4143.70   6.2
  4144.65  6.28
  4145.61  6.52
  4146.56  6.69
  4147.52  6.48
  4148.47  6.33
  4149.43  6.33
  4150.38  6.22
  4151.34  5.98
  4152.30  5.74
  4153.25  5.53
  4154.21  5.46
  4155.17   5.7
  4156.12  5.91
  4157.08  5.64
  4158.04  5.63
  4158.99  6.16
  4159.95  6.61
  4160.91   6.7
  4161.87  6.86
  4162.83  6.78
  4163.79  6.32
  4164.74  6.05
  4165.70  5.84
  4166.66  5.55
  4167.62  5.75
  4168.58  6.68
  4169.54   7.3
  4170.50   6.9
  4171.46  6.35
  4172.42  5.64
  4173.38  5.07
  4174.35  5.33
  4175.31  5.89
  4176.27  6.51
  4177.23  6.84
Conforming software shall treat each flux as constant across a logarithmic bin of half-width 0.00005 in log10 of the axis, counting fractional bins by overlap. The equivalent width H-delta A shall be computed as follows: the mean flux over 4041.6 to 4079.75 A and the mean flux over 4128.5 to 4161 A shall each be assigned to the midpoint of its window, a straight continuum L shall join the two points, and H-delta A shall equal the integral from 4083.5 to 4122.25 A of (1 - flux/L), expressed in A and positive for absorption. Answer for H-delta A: 5.5 A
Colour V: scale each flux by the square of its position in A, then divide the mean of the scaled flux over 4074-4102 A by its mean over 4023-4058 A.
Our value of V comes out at 0.9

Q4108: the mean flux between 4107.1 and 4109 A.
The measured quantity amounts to 5.45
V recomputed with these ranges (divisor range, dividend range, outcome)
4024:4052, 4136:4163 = 0.97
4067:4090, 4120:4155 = 0.90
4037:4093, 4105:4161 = 0.86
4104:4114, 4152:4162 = 1.23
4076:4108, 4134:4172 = 1.07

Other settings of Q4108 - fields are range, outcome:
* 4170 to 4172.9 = 6.31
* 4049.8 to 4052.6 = 6.14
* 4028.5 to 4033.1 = 6.39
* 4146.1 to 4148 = 6.58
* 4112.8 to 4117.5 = 5.28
